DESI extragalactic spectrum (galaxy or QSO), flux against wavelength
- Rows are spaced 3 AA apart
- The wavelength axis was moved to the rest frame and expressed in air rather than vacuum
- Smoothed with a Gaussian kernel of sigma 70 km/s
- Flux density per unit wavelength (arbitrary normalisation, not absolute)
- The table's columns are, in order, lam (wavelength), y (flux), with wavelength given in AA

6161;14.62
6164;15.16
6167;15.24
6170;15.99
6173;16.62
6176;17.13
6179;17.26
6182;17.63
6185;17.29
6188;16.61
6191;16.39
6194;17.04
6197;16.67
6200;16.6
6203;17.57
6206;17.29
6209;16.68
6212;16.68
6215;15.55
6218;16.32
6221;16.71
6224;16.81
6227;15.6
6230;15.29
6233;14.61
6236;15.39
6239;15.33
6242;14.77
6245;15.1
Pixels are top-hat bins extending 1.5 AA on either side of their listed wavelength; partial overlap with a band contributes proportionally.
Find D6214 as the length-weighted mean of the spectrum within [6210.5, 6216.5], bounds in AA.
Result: 16.1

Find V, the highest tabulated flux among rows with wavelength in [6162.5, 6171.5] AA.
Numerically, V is 15.99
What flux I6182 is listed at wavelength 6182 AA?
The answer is 17.63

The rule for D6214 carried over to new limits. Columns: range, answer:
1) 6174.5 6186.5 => 17.3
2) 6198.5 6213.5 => 17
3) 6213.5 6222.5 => 16.2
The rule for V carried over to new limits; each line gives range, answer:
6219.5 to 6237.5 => 16.81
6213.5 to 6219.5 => 16.32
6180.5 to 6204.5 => 17.63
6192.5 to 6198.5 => 17.04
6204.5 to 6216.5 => 17.29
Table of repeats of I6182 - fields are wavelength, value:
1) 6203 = 17.57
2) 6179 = 17.26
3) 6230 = 15.29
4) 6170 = 15.99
